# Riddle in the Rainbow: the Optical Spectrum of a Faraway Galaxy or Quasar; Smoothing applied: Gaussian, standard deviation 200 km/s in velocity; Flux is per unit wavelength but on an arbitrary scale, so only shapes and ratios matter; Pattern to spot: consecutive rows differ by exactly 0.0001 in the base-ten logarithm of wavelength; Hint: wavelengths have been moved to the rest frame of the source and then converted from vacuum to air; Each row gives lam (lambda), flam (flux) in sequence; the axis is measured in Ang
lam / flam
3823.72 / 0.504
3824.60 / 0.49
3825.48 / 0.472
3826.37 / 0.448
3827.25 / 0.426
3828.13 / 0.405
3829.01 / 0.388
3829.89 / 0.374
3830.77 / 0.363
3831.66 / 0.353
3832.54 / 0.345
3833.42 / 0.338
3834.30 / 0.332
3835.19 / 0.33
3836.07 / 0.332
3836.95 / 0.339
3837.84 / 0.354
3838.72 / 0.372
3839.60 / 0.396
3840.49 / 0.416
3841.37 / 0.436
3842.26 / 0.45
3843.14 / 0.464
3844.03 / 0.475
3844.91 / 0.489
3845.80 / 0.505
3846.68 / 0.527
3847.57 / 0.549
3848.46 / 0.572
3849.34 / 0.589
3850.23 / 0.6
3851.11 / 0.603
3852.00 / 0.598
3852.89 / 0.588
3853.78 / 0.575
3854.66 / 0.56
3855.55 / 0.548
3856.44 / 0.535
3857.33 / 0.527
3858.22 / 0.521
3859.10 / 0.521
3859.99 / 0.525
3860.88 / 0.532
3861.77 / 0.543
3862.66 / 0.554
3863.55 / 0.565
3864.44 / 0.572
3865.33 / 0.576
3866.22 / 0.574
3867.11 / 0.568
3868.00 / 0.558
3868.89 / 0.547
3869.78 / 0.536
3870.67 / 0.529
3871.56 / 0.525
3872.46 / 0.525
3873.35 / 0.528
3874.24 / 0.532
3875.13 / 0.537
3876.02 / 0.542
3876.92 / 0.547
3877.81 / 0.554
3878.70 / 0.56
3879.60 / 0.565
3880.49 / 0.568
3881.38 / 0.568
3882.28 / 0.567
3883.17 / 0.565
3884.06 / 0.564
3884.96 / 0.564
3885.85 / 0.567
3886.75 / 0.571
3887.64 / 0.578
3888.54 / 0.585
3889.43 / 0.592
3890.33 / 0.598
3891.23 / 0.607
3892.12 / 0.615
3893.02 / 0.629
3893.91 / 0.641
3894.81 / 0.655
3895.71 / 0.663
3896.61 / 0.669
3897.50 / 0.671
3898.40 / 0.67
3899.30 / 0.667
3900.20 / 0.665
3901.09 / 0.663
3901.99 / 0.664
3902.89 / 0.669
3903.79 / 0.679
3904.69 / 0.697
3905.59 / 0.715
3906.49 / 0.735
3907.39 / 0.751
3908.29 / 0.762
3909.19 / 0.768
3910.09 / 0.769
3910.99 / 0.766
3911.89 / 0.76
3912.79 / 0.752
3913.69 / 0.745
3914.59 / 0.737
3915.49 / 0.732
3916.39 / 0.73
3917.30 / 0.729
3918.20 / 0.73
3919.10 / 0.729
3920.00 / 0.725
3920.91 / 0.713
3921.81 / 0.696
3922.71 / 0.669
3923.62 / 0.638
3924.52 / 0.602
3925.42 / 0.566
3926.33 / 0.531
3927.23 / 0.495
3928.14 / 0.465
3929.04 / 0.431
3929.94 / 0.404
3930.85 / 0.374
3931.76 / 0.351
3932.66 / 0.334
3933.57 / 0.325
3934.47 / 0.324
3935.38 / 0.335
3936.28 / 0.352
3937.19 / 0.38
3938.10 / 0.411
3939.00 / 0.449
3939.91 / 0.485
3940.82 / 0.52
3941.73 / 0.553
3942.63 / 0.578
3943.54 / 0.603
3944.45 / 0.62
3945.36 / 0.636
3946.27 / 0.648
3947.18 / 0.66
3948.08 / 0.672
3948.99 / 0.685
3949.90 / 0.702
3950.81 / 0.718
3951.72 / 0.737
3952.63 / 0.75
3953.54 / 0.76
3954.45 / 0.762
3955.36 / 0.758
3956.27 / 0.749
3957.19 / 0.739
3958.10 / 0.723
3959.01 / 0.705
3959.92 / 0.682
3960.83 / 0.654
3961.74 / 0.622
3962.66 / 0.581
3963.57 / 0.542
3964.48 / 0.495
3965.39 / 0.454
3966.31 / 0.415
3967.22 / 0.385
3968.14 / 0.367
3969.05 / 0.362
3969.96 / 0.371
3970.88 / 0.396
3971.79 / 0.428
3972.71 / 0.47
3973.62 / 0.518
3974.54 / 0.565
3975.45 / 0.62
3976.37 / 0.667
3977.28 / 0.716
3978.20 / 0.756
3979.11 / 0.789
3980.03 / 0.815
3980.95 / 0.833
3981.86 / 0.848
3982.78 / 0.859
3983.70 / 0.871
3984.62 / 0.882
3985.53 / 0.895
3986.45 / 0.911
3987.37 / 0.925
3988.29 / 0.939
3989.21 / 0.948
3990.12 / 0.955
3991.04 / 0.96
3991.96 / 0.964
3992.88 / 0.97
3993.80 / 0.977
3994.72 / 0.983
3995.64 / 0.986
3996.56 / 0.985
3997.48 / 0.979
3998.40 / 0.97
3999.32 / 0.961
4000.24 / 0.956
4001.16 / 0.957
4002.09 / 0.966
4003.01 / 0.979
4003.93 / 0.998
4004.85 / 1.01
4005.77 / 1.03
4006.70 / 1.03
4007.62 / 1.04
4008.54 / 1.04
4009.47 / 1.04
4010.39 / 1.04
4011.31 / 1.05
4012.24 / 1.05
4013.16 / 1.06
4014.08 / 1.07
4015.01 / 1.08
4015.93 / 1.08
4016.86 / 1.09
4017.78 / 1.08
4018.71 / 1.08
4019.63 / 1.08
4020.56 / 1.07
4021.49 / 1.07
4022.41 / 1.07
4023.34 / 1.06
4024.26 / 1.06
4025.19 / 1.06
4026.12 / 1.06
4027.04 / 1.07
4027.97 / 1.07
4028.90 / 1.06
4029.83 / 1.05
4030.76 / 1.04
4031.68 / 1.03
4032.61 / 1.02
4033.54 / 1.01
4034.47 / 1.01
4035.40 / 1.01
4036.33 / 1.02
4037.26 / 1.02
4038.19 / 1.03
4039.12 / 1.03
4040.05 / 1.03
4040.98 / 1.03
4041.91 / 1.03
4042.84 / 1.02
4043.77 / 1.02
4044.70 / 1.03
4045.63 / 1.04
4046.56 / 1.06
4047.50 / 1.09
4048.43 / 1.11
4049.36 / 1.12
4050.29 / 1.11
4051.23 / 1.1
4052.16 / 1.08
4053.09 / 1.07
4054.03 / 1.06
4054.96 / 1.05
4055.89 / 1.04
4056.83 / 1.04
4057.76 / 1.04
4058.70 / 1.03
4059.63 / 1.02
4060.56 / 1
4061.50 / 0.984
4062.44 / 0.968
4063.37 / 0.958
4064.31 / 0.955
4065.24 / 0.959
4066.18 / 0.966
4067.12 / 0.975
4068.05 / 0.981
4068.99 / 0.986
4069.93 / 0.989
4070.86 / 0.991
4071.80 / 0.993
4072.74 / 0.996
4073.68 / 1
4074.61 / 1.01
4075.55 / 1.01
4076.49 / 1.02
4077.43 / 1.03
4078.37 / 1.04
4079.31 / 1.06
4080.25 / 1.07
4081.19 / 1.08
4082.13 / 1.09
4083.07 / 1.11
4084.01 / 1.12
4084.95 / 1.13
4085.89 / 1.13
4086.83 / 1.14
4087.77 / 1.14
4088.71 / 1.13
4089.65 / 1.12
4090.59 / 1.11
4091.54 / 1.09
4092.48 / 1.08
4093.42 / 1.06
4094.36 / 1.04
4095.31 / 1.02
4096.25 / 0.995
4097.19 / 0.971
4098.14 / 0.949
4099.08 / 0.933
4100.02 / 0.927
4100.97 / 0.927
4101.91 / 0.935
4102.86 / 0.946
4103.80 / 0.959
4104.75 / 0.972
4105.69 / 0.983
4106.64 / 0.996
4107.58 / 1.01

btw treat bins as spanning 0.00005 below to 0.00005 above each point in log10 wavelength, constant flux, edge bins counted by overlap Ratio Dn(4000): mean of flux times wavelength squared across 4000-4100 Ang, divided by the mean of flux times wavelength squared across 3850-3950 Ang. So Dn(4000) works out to 1.90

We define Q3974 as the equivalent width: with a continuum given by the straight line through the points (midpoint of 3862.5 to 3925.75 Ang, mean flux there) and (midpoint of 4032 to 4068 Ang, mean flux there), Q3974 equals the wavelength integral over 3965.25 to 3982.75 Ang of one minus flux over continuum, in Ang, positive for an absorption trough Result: 5.49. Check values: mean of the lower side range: 0.634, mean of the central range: 0.576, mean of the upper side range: 1.03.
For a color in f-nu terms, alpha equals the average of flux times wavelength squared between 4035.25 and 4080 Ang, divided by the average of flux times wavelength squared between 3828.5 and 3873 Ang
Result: 2.3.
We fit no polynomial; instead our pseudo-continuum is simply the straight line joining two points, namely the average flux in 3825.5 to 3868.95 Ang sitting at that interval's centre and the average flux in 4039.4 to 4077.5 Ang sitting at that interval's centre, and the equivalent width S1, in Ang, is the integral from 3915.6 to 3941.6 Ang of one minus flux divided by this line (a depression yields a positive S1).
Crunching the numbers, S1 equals 6.3 Ang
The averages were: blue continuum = 0.482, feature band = 0.52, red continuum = 1.02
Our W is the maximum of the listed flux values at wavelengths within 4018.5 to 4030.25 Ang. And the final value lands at 1.08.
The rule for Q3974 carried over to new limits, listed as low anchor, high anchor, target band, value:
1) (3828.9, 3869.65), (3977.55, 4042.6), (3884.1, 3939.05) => 5.5 Ang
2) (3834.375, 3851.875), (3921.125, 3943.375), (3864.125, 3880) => -2.8 Ang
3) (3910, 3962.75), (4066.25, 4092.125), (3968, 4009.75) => -3.2 Ang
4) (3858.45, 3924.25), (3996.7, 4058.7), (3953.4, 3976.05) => 7.6 Ang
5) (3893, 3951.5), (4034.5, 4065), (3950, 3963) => 0.3 Ang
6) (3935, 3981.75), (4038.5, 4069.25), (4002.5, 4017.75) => -3.9 Ang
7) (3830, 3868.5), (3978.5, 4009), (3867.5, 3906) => 0.7 Ang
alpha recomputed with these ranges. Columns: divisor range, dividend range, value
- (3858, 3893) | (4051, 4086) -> 2.03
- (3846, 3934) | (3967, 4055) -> 1.68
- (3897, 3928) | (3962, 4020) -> 1.27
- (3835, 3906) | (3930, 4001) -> 1.27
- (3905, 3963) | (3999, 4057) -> 1.76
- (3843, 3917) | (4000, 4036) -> 1.85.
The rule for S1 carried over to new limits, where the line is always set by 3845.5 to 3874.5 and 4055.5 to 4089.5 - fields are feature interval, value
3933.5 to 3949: 4.74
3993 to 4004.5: -1.44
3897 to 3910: -0.98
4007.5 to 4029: -3.63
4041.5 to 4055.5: -1.24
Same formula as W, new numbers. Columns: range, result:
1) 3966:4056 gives 1.12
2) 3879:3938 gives 0.769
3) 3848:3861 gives 0.603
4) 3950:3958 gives 0.762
